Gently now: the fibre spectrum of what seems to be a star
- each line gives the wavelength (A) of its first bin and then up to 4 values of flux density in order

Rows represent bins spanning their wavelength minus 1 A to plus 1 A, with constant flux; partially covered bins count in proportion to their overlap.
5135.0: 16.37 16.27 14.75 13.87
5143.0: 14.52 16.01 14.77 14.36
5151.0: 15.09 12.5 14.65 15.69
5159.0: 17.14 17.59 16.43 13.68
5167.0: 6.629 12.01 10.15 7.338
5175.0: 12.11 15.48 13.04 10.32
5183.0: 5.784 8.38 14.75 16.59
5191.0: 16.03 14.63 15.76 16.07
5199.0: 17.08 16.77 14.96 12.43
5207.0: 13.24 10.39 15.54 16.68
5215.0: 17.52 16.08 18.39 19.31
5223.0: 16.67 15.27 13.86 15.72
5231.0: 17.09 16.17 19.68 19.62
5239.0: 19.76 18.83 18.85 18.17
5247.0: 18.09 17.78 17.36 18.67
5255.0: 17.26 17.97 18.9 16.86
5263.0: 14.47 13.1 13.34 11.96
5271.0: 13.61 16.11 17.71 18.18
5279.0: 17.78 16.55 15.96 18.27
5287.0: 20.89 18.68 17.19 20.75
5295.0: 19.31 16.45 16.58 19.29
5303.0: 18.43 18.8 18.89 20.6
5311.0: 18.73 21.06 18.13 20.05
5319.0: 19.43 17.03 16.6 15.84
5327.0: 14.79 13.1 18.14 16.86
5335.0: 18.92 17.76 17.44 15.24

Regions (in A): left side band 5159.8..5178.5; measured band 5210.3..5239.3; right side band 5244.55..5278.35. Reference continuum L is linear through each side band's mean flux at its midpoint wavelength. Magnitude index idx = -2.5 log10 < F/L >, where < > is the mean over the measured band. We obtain -0.154 mag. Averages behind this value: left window 12.4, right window 16.4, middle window 17.1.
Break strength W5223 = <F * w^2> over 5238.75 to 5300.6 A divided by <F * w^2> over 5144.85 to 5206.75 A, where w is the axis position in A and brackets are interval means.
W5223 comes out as 1.31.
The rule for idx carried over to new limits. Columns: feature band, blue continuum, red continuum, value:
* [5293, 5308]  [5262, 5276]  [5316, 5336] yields -0.163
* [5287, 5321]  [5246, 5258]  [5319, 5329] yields -0.142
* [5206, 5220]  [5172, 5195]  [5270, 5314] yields -0.106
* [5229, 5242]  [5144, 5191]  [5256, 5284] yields -0.219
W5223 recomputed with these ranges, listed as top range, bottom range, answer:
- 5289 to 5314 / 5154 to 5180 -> 1.50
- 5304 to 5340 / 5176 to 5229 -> 1.28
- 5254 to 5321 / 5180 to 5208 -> 1.33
